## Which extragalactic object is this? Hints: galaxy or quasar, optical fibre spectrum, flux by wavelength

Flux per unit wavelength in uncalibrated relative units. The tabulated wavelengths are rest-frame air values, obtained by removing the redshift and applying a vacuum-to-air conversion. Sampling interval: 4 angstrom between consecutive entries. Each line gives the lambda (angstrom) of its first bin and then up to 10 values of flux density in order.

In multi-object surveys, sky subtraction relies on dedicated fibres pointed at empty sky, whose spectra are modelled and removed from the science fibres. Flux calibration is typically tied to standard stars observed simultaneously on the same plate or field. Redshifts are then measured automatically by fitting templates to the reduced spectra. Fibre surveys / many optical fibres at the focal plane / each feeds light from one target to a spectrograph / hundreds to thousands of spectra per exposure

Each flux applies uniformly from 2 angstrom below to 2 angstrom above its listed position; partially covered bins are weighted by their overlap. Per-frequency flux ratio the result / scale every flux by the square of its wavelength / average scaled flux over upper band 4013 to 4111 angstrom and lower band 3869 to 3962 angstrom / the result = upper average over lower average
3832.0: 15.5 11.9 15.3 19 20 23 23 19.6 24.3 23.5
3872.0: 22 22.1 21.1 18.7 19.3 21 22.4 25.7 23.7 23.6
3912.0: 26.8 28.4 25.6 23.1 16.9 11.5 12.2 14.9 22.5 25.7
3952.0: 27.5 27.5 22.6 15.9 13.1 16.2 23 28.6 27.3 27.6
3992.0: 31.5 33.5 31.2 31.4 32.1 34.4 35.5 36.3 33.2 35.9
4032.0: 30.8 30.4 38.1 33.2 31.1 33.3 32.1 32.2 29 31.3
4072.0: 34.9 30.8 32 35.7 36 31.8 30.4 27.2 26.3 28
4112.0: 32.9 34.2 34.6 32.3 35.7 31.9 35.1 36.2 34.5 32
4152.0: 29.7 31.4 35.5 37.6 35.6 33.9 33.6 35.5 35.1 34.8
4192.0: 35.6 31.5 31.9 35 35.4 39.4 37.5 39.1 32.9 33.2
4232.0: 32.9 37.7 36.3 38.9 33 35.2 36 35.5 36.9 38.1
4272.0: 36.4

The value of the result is 1.58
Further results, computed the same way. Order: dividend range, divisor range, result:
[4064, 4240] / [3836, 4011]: 1.65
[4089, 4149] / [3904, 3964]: 1.62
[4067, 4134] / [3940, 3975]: 1.64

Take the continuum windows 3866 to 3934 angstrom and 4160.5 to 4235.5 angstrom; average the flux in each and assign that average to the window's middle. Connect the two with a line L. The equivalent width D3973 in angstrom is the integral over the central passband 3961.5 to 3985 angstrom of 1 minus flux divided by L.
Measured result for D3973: 4.5 angstrom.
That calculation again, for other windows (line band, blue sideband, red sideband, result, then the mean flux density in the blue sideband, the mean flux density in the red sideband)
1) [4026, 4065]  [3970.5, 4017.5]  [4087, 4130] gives -2.91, 29.4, 31.7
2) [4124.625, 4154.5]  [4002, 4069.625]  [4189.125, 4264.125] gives 0.71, 33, 35.4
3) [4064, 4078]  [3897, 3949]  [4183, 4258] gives -1.71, 21.5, 35.3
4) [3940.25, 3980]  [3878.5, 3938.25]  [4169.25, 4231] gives 3.47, 21.3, 34.9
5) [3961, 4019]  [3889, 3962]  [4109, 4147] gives -2.51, 22.3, 33.9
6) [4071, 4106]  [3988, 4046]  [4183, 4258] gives 2.43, 33.2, 35.3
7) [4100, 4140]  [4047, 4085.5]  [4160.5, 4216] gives 1.48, 32.2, 35.1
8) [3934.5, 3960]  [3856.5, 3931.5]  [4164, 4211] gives 2.83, 22.4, 34.6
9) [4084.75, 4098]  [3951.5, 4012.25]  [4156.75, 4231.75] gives -0.97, 26.2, 35.1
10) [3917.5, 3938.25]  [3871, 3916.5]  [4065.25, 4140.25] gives 5.26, 22.7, 32.4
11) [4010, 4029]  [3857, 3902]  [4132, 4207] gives -4.98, 21.8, 34.1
